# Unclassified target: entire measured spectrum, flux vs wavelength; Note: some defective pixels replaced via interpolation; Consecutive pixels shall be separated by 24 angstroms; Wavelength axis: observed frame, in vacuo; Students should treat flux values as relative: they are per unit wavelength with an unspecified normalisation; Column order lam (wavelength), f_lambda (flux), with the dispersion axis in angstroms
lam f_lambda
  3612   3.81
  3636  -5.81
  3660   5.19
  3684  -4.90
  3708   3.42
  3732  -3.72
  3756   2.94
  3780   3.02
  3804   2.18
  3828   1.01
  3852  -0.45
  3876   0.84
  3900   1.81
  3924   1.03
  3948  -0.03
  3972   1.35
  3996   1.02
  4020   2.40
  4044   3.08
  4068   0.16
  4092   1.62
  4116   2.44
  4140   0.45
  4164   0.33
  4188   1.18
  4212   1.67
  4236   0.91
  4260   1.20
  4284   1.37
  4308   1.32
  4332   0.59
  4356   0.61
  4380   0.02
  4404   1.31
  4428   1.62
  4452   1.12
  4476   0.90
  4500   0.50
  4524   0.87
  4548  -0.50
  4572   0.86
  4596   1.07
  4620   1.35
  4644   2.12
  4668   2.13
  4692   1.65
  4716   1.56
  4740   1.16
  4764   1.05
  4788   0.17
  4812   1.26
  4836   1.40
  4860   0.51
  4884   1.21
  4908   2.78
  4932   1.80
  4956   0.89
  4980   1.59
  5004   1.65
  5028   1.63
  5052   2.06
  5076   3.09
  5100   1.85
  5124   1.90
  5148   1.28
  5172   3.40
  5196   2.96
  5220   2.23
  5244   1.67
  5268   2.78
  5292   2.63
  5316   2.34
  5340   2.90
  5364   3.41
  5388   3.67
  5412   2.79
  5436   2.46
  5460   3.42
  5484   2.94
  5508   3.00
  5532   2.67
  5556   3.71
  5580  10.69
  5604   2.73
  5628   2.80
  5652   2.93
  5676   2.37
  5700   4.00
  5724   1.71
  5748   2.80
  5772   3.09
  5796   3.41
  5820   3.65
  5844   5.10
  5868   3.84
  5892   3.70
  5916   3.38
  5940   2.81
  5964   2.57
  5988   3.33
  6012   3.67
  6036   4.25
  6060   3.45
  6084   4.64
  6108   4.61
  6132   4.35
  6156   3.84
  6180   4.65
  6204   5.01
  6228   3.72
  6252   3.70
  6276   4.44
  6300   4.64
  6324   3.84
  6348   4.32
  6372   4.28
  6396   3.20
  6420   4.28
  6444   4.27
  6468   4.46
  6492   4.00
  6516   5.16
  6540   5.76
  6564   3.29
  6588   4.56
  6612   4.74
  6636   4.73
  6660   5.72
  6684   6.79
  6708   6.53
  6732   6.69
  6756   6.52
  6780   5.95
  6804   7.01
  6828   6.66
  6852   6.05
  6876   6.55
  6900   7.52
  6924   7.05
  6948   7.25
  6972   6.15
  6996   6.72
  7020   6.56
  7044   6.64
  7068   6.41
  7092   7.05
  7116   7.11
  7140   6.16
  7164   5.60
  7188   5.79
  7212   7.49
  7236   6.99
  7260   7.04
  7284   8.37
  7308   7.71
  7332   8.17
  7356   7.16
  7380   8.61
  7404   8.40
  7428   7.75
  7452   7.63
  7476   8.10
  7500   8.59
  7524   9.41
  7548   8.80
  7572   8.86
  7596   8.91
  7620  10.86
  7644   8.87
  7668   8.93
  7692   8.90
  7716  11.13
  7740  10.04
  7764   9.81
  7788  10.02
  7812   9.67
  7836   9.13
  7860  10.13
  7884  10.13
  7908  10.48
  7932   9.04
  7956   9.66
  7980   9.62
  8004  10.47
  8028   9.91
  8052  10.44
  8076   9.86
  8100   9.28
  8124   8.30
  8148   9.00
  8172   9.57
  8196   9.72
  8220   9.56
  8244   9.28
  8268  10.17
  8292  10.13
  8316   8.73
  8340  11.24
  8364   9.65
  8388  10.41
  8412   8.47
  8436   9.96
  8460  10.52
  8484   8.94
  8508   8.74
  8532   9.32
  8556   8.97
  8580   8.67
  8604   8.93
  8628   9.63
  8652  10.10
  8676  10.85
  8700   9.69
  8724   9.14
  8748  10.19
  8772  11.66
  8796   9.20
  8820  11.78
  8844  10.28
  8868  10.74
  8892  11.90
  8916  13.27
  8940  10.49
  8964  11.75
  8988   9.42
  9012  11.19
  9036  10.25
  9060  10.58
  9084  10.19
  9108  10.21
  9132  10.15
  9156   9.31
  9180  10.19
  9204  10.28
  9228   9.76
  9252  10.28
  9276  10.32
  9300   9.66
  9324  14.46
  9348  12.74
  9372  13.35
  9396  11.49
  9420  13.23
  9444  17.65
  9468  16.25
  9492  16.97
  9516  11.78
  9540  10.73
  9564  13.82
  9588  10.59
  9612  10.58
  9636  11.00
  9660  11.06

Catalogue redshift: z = 0.67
